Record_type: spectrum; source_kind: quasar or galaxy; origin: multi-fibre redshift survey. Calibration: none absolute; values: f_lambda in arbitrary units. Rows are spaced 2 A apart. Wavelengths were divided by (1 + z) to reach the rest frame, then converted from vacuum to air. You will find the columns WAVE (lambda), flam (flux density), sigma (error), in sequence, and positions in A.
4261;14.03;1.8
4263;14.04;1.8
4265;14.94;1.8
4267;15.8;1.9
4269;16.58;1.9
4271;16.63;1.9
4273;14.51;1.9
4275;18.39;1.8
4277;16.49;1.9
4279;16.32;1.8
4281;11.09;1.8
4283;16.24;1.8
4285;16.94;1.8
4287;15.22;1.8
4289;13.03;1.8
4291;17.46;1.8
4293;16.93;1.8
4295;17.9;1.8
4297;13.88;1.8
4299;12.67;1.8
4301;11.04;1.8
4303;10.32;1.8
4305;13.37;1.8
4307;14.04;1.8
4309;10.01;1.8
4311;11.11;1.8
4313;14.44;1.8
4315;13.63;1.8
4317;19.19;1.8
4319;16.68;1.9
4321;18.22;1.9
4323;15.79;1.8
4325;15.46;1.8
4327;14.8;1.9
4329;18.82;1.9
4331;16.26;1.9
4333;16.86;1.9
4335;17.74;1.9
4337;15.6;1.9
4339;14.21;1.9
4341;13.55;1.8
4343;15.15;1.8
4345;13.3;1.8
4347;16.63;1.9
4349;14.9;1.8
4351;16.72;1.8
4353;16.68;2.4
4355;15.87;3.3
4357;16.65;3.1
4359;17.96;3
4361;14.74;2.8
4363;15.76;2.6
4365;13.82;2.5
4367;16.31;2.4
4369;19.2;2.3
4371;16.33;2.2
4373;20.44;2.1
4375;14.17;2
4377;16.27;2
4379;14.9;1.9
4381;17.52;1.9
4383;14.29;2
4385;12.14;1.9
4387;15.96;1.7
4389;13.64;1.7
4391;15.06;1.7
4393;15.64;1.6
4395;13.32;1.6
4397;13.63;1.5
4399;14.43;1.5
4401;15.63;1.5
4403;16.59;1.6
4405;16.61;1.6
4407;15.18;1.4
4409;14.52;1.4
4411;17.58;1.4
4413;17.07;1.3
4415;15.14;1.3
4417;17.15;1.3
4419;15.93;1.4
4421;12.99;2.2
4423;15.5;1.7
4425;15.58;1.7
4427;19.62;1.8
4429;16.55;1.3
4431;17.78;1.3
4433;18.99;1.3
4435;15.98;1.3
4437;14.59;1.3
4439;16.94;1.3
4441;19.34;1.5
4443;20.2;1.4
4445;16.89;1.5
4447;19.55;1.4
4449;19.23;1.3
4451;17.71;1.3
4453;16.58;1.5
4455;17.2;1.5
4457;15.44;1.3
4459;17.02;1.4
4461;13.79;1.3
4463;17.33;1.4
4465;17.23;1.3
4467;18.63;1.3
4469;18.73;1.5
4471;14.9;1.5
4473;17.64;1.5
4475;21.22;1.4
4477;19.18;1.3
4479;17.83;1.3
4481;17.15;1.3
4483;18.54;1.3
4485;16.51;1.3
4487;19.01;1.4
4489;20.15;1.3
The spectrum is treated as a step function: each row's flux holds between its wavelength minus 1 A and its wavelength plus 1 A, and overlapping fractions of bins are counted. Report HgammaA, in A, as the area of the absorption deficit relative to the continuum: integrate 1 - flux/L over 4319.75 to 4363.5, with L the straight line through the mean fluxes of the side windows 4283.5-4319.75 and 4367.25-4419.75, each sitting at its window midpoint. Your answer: -3.1 A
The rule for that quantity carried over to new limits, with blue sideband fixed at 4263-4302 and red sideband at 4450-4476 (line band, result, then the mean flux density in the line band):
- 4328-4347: 0.2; 15.8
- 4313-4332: -0.8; 16.4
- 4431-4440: 0.1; 16.8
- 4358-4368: 0.3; 15.7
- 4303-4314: 2.3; 12.4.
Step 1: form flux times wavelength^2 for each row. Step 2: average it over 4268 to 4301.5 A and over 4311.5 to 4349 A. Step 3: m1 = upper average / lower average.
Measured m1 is 1.0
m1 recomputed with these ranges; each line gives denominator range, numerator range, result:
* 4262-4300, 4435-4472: 1.20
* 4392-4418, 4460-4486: 1.16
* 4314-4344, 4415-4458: 1.11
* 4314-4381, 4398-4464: 1.07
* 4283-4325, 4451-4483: 1.28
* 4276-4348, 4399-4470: 1.19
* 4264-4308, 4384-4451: 1.15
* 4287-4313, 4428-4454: 1.39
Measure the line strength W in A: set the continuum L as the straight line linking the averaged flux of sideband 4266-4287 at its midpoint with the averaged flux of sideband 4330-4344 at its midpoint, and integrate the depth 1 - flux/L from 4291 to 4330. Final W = 2.5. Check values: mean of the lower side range 15.9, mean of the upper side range 15.6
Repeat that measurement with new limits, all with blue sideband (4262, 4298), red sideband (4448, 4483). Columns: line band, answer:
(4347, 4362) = 0.2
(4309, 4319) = 1.0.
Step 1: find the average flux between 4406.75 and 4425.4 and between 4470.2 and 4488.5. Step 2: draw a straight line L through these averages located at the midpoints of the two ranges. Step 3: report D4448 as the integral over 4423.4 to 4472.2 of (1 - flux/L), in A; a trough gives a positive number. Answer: -1.3 A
